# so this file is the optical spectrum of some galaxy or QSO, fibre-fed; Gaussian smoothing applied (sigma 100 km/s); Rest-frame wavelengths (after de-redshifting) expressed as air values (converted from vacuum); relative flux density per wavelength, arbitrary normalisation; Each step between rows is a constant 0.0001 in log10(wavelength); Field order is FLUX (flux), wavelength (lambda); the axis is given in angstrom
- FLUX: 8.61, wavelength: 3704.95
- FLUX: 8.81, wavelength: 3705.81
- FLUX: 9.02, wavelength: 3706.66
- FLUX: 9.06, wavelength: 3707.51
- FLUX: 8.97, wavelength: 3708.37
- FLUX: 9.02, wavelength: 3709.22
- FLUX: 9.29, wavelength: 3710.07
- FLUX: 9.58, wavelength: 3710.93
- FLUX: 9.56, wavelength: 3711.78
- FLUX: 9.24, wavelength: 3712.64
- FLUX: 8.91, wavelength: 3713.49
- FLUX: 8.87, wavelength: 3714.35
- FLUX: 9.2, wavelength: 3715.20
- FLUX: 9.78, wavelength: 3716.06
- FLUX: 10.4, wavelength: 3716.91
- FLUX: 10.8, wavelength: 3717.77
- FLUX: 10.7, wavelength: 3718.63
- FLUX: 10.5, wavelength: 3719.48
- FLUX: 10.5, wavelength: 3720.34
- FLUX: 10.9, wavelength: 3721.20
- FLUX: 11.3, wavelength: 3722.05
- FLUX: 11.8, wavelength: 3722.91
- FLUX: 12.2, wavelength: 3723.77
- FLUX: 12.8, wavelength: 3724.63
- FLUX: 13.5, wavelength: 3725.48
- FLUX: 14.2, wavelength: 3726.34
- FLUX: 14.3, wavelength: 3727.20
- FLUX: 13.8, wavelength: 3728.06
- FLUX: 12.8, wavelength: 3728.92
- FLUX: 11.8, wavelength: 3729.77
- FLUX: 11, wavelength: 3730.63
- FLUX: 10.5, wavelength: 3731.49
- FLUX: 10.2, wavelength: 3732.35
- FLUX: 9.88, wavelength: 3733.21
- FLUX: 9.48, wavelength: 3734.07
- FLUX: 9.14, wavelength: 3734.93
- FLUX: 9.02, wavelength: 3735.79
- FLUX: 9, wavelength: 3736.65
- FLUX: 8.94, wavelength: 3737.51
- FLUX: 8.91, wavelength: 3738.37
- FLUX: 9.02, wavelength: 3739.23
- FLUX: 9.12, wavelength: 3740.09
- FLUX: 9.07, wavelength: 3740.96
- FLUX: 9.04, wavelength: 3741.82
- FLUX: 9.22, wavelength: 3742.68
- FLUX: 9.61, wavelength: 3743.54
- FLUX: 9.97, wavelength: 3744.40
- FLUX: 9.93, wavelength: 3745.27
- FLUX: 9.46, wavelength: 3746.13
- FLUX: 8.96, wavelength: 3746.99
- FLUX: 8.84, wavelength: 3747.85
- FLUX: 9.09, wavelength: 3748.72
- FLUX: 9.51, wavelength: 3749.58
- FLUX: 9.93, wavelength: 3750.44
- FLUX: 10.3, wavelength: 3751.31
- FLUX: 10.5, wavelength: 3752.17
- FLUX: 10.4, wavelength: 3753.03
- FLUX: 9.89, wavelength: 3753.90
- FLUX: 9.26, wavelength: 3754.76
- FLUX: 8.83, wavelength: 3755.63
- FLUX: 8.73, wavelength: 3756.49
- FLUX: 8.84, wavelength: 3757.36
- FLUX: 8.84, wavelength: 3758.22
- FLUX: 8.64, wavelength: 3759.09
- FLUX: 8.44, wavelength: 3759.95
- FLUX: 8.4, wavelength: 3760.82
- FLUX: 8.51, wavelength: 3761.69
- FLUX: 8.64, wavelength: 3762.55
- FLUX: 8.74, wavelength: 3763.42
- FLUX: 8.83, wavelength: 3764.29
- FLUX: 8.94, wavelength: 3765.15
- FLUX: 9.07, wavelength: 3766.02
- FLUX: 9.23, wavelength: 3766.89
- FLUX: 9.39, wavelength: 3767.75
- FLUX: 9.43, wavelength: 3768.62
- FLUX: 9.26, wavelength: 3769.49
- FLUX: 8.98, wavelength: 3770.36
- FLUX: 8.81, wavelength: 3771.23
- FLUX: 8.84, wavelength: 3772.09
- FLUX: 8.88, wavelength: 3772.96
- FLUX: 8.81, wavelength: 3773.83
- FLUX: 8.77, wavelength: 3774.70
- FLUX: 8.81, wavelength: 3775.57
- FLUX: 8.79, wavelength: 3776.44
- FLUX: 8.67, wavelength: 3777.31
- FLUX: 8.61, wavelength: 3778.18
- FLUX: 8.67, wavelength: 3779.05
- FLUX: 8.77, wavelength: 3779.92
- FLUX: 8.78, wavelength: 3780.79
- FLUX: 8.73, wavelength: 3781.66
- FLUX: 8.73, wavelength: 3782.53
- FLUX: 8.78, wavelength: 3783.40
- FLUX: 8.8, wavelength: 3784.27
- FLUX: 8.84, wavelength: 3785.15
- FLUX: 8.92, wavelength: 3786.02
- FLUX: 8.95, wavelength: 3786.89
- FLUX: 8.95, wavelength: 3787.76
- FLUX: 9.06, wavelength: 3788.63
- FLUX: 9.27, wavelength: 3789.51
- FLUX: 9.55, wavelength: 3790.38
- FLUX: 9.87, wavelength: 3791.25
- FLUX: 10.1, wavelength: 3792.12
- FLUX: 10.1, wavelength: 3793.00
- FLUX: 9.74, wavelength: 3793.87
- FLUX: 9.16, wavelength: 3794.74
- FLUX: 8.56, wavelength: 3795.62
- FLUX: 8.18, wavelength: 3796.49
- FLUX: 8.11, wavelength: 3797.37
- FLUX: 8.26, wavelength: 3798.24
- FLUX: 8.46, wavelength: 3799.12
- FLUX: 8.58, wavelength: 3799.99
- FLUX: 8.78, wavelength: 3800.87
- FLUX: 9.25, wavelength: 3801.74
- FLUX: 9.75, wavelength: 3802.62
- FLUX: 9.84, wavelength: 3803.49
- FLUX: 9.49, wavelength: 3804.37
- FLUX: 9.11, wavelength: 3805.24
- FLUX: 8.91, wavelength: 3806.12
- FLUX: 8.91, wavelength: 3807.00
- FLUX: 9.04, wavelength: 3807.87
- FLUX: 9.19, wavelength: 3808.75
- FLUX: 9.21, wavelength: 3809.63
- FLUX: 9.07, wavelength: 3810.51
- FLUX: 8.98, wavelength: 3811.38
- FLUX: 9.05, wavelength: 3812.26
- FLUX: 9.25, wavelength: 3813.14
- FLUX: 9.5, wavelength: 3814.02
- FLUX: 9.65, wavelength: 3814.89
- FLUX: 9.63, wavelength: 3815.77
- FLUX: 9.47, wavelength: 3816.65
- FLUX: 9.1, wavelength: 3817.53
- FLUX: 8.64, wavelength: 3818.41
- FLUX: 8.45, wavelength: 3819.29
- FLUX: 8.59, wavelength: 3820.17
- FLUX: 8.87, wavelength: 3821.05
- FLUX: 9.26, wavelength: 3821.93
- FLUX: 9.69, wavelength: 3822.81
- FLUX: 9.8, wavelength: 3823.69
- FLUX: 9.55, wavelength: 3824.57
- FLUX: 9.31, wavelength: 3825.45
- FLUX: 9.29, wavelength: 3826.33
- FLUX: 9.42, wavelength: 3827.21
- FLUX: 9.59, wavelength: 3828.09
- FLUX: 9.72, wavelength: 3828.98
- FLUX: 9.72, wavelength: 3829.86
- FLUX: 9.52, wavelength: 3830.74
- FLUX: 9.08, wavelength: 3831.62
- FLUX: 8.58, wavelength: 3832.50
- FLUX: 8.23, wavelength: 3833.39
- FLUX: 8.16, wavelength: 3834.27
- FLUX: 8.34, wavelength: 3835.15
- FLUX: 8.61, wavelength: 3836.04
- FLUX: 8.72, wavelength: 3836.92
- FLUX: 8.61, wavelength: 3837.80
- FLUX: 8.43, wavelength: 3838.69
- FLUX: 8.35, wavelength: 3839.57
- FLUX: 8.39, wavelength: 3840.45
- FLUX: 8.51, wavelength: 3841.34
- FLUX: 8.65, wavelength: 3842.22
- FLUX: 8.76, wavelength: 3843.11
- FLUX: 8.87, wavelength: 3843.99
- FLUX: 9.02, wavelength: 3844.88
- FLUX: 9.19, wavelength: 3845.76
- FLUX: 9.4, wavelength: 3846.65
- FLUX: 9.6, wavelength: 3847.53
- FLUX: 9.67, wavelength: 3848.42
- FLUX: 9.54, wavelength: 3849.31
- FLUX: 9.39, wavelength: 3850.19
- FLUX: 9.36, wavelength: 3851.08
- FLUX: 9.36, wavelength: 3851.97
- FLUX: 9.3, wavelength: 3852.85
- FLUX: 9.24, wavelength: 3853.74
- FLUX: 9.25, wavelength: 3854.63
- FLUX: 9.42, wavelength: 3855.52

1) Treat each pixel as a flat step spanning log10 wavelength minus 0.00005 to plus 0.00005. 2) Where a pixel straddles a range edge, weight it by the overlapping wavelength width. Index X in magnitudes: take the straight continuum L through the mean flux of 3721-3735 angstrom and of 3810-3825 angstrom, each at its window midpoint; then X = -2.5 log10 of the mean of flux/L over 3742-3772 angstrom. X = 0.19 mag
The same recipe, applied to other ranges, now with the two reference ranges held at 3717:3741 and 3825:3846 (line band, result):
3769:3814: 0.082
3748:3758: 0.100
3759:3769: 0.157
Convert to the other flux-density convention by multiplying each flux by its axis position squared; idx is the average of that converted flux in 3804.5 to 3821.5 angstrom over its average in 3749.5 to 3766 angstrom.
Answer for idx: 1.02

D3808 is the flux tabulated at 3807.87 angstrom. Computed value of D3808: 9.04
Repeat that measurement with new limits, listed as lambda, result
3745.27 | 9.93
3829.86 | 9.72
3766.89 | 9.23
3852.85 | 9.3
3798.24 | 8.26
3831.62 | 9.08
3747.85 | 8.84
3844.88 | 9.02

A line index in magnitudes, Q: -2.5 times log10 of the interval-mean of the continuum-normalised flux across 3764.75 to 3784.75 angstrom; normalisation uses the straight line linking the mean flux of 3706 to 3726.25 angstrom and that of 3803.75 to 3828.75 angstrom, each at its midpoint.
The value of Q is 0.09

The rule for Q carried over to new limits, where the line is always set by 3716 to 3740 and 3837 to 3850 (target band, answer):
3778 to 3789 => 0.135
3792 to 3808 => 0.075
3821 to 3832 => -0.028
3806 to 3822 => 0.042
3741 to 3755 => 0.107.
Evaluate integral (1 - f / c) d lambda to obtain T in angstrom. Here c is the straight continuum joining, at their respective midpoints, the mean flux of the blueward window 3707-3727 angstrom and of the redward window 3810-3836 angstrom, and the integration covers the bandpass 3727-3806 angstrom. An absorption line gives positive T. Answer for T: 4.6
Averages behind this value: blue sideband 10.5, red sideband 9.15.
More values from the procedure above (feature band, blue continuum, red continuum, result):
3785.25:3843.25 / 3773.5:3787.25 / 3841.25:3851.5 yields -0.5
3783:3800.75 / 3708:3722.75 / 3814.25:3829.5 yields 0.9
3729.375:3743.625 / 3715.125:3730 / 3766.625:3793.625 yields 2.0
